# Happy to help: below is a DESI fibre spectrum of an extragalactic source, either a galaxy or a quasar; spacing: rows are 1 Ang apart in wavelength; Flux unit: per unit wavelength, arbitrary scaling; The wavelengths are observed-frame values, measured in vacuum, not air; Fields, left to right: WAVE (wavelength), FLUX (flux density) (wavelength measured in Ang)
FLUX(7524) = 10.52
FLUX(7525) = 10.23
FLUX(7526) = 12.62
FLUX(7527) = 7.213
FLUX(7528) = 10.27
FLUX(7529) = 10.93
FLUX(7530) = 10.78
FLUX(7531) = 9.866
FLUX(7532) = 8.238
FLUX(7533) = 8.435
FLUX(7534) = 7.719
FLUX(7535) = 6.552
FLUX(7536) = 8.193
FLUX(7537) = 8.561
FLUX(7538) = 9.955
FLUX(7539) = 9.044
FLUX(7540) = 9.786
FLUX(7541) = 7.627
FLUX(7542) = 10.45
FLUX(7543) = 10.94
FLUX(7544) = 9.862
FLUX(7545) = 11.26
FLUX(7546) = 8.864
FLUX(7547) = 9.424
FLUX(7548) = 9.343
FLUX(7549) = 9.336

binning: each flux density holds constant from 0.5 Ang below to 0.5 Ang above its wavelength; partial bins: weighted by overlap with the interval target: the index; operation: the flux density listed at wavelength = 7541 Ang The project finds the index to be 7.627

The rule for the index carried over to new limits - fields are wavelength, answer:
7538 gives 9.955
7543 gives 10.94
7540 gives 9.786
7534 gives 7.719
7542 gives 10.45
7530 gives 10.78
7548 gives 9.343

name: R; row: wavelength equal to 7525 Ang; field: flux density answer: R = 10.23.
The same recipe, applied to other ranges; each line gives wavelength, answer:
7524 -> 10.52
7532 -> 8.238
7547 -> 9.424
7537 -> 8.561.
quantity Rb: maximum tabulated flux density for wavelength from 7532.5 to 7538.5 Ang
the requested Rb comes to 9.955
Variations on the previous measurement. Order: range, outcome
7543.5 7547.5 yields 11.26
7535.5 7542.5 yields 10.45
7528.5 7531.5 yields 10.93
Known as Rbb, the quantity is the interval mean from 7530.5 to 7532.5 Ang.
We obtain 9.05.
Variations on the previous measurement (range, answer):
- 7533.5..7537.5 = 7.76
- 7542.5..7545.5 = 10.7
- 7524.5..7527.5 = 10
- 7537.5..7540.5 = 9.6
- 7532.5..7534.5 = 8.08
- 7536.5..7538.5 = 9.26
